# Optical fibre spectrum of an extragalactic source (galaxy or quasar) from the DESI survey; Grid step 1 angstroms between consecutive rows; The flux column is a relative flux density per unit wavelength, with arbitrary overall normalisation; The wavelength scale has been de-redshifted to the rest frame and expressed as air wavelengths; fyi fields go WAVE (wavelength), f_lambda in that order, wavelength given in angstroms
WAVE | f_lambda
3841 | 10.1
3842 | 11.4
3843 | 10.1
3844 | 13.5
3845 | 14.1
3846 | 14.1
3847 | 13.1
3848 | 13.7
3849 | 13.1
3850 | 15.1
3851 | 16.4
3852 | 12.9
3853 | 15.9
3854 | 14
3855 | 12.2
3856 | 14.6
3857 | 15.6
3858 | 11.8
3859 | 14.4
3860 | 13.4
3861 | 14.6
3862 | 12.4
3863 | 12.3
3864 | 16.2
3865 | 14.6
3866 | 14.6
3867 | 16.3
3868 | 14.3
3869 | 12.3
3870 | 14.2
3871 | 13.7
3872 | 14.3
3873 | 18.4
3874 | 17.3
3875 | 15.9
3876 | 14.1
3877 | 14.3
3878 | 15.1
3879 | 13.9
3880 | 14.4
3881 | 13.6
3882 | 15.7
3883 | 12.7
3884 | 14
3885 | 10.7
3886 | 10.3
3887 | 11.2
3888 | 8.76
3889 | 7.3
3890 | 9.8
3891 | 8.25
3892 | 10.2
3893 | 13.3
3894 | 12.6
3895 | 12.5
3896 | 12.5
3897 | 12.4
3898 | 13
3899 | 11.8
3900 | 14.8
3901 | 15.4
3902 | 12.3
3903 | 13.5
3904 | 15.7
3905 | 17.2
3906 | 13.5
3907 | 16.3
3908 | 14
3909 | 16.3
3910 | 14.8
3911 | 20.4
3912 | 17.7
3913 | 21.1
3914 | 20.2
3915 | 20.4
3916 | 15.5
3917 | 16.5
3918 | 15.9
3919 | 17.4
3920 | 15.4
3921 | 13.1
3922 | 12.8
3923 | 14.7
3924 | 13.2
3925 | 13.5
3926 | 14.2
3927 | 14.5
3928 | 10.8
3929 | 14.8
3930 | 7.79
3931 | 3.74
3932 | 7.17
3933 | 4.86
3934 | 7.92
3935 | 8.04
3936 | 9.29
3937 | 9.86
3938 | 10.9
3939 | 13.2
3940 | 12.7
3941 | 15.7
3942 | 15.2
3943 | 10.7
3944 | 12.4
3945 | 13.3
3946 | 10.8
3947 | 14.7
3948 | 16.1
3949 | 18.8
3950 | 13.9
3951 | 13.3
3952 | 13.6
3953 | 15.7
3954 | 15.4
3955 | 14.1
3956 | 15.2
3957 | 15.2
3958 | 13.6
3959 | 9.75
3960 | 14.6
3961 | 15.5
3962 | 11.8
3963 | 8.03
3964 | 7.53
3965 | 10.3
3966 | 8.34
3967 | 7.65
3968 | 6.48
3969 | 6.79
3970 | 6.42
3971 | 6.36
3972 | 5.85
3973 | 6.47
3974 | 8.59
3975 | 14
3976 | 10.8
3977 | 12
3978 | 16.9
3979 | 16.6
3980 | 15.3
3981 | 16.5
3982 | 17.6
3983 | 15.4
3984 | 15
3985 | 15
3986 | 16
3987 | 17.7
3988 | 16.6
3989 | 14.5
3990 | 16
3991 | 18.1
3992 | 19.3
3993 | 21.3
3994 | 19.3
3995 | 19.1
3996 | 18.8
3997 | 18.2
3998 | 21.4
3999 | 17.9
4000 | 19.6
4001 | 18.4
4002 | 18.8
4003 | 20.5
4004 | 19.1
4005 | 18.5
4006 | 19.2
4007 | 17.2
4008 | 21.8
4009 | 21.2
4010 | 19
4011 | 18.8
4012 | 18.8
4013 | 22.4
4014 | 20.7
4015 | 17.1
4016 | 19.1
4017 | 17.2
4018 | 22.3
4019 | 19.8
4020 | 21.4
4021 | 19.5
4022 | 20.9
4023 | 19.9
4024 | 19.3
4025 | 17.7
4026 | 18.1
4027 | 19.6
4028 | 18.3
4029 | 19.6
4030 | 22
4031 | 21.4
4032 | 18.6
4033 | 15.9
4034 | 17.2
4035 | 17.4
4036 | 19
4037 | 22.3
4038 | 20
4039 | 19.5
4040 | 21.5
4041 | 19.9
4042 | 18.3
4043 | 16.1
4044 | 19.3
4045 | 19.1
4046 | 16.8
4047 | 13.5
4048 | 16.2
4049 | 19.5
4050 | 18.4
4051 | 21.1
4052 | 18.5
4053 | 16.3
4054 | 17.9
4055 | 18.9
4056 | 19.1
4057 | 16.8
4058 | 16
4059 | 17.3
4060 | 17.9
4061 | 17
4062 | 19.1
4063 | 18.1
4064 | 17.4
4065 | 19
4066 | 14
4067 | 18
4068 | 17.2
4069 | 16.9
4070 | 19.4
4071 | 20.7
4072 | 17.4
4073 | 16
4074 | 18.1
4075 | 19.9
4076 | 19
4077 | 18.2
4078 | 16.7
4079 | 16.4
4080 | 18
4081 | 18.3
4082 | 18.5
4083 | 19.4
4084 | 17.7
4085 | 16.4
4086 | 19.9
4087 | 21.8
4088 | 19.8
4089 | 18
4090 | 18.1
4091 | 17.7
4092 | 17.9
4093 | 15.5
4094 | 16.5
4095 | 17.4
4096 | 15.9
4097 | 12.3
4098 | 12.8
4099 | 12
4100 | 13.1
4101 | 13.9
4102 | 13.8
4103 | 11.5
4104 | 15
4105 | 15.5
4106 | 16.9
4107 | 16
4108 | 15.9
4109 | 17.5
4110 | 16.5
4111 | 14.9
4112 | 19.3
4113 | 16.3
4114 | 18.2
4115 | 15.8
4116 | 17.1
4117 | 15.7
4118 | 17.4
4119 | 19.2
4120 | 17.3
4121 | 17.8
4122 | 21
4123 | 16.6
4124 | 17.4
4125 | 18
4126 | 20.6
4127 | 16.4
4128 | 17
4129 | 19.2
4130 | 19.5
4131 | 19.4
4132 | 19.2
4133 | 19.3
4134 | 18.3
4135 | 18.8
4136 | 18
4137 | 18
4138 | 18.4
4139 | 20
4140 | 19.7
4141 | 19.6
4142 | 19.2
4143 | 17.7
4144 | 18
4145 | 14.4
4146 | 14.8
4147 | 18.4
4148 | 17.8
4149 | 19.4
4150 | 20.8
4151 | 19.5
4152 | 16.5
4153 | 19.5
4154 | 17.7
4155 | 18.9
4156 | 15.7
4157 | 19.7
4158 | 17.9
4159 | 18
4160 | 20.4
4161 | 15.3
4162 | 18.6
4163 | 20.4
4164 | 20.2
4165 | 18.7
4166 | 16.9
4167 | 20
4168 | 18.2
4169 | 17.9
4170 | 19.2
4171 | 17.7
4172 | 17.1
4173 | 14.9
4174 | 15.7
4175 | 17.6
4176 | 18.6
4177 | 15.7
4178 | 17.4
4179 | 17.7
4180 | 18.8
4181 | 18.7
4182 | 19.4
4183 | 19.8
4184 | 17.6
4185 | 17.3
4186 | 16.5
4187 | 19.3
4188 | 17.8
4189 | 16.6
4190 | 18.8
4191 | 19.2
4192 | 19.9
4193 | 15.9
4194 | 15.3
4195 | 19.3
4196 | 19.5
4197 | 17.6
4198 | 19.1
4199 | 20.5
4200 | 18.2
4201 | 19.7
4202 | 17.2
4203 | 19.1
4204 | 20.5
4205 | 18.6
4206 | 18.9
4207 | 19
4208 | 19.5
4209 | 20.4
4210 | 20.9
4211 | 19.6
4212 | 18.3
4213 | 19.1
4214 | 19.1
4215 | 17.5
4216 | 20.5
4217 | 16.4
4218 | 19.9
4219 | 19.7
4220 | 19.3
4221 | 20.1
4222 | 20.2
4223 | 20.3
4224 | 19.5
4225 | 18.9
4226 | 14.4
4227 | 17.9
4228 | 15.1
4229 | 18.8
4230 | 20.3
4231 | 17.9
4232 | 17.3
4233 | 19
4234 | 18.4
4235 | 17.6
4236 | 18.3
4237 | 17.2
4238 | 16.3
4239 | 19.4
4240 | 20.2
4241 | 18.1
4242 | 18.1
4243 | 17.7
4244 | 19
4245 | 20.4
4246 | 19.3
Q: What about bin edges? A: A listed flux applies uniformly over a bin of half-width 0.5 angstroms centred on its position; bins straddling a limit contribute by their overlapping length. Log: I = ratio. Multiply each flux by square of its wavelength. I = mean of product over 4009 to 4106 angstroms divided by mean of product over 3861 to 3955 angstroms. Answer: 1.43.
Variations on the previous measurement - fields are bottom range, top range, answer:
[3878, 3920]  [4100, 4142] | 1.38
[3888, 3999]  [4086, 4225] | 1.48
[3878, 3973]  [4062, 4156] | 1.51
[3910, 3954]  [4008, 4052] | 1.49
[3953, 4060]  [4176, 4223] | 1.23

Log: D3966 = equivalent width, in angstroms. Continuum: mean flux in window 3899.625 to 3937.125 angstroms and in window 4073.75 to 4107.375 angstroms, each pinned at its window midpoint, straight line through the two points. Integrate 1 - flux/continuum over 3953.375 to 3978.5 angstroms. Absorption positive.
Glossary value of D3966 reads 6.7 angstroms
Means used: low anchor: 13.8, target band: 10.7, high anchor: 16.7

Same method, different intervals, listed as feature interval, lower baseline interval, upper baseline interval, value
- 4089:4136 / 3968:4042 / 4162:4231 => 3.2 angstroms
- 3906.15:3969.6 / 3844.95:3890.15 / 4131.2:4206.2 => 7.3 angstroms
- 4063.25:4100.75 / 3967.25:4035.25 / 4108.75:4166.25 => 0.8 angstroms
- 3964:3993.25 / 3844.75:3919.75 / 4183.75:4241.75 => 5.0 angstroms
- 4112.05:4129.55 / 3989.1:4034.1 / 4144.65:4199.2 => 0.7 angstroms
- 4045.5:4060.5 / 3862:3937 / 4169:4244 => -1.6 angstroms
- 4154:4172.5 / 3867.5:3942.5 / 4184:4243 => -0.7 angstroms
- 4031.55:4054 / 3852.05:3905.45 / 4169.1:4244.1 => -3.4 angstroms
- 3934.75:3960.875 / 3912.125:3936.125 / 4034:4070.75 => 1.3 angstroms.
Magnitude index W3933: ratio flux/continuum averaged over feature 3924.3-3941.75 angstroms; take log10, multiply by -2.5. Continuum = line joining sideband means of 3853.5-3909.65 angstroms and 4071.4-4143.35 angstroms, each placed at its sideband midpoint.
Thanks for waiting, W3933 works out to 0.33 mag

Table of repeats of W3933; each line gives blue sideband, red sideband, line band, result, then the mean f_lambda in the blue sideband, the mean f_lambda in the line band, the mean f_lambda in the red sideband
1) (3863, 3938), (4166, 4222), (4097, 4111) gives 0.164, 13.5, 14.6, 18.5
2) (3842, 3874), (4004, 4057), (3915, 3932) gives 0.189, 14.1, 13.4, 19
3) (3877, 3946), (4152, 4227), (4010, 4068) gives -0.199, 13.1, 18.7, 18.5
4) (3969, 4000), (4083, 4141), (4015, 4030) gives -0.235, 15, 19.5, 17.2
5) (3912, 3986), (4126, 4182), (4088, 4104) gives 0.096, 12.7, 15.2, 18.2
